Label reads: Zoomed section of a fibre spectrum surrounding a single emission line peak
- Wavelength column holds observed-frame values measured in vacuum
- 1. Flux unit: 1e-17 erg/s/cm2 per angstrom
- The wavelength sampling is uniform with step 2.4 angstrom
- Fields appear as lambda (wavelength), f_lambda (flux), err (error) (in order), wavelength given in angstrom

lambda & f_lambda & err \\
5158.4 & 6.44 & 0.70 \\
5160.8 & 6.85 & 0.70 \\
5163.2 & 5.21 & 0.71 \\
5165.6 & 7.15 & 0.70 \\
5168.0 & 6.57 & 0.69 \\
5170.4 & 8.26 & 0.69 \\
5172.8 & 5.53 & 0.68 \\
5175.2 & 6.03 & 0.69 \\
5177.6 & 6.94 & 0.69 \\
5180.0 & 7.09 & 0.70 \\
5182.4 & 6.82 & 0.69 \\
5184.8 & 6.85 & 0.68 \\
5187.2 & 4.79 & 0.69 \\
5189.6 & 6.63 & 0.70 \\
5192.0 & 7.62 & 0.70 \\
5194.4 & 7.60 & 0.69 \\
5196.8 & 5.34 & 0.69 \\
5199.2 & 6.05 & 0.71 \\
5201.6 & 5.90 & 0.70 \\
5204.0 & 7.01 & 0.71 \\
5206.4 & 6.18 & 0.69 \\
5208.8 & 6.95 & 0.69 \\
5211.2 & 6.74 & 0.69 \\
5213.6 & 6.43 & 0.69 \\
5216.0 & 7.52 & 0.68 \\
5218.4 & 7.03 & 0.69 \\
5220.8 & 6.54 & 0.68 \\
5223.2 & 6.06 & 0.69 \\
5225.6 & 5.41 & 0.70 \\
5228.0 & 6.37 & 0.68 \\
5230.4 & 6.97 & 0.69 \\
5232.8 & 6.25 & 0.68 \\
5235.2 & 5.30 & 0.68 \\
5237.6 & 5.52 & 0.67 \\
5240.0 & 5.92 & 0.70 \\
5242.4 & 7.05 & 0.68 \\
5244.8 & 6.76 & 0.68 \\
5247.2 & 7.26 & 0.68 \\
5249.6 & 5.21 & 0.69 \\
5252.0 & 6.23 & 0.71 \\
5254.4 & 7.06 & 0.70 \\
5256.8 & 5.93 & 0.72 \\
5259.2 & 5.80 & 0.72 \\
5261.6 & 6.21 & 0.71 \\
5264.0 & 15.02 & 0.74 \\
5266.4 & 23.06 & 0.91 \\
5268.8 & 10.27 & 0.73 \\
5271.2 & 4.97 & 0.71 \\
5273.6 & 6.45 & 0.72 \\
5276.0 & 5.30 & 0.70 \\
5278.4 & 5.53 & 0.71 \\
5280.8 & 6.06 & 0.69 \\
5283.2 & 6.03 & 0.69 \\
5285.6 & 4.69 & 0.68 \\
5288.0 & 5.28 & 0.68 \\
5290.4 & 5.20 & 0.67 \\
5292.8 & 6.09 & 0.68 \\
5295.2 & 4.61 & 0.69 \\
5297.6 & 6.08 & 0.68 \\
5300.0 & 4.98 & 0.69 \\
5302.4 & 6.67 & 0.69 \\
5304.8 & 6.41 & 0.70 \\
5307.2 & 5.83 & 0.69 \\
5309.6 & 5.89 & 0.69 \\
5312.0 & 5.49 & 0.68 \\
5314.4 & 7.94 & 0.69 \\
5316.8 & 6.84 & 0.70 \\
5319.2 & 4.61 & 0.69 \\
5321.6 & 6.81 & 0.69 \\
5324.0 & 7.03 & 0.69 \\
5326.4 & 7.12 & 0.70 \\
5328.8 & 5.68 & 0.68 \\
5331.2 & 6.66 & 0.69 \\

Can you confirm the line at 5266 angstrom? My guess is H-beta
